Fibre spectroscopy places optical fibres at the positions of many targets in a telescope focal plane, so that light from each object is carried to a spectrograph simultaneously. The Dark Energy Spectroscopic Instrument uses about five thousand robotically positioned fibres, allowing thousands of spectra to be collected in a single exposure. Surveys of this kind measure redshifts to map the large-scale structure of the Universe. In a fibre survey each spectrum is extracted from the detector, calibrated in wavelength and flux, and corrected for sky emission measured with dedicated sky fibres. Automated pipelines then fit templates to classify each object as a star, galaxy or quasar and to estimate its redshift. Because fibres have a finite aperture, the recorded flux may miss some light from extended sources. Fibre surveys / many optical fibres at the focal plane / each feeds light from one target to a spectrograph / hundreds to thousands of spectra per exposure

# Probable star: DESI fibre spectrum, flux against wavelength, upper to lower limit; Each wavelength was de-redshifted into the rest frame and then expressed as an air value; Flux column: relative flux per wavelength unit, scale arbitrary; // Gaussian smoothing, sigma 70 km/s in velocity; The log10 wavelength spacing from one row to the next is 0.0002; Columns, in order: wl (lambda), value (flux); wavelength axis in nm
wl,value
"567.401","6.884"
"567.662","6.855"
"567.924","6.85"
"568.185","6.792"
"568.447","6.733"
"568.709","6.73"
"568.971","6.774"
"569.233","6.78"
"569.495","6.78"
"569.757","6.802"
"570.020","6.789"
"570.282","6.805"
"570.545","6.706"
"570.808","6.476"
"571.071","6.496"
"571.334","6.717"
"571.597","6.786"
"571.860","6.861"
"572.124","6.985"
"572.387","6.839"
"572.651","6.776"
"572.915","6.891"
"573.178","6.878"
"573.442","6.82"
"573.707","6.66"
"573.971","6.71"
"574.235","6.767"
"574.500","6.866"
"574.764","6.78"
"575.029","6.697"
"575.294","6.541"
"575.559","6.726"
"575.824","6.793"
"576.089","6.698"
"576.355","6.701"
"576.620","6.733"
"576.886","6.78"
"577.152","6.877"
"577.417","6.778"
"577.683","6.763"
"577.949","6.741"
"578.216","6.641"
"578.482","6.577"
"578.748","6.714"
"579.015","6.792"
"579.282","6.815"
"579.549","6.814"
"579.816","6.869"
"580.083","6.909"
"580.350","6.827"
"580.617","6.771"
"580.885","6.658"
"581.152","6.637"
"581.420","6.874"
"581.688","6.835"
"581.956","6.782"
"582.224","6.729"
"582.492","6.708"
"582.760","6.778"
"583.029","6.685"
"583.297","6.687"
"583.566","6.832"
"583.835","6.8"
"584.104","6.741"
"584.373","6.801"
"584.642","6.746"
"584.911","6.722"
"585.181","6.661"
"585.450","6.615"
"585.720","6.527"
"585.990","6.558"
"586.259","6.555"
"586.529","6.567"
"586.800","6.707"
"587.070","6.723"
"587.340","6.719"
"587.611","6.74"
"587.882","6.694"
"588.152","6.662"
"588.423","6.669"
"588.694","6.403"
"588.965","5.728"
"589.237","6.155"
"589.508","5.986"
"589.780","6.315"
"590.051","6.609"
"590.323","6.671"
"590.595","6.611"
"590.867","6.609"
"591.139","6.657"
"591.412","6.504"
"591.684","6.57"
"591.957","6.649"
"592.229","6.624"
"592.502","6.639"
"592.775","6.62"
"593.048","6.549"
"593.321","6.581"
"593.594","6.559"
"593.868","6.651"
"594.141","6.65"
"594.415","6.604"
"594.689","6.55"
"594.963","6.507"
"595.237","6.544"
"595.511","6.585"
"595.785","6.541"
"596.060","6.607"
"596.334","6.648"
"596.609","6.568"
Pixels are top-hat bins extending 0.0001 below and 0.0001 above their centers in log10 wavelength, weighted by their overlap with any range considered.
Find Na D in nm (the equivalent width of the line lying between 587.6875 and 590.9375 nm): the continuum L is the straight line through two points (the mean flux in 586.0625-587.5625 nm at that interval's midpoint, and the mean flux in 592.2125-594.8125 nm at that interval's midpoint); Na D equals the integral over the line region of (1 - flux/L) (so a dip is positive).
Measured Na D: 0.10 nm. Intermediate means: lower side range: 6.66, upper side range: 6.6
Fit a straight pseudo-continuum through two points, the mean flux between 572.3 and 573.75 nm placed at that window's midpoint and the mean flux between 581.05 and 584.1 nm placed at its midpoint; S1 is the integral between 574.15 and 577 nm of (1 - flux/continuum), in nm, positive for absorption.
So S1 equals 0.03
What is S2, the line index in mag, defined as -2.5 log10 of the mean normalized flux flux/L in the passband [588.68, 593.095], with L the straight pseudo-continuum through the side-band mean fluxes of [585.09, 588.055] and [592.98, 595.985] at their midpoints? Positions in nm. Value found 0.02 mag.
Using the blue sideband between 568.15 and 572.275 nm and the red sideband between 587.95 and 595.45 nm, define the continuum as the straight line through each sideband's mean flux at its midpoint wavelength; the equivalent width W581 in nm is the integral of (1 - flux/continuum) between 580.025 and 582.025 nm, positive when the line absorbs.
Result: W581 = -0.05 nm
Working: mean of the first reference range 6.75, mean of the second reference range 6.52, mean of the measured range 6.78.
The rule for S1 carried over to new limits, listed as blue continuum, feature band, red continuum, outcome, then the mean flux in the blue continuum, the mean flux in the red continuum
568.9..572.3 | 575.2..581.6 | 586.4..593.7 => -0.084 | 6.75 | 6.54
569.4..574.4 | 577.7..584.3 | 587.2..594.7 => -0.103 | 6.77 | 6.53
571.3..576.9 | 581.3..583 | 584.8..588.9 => -0.026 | 6.77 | 6.62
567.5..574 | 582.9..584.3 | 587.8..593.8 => -0.032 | 6.77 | 6.5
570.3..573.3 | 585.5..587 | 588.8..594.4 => -0.004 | 6.77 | 6.5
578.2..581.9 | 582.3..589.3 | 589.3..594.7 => 0.042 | 6.77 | 6.56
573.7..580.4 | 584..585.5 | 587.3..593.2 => -0.024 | 6.75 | 6.51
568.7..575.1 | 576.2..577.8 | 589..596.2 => -0.014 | 6.77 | 6.53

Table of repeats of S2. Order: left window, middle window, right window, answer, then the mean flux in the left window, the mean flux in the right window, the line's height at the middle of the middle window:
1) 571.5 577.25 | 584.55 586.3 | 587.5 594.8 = -0.003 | 6.78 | 6.53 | 6.61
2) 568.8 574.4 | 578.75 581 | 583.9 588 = -0.014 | 6.77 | 6.67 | 6.71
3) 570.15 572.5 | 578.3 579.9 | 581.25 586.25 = -0.004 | 6.74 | 6.72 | 6.73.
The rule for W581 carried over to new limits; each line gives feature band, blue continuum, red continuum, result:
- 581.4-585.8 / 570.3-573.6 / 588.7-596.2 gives -0.07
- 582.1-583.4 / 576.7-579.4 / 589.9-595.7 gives 0.00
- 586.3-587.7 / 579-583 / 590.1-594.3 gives 0.00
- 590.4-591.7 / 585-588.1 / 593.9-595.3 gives 0.00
